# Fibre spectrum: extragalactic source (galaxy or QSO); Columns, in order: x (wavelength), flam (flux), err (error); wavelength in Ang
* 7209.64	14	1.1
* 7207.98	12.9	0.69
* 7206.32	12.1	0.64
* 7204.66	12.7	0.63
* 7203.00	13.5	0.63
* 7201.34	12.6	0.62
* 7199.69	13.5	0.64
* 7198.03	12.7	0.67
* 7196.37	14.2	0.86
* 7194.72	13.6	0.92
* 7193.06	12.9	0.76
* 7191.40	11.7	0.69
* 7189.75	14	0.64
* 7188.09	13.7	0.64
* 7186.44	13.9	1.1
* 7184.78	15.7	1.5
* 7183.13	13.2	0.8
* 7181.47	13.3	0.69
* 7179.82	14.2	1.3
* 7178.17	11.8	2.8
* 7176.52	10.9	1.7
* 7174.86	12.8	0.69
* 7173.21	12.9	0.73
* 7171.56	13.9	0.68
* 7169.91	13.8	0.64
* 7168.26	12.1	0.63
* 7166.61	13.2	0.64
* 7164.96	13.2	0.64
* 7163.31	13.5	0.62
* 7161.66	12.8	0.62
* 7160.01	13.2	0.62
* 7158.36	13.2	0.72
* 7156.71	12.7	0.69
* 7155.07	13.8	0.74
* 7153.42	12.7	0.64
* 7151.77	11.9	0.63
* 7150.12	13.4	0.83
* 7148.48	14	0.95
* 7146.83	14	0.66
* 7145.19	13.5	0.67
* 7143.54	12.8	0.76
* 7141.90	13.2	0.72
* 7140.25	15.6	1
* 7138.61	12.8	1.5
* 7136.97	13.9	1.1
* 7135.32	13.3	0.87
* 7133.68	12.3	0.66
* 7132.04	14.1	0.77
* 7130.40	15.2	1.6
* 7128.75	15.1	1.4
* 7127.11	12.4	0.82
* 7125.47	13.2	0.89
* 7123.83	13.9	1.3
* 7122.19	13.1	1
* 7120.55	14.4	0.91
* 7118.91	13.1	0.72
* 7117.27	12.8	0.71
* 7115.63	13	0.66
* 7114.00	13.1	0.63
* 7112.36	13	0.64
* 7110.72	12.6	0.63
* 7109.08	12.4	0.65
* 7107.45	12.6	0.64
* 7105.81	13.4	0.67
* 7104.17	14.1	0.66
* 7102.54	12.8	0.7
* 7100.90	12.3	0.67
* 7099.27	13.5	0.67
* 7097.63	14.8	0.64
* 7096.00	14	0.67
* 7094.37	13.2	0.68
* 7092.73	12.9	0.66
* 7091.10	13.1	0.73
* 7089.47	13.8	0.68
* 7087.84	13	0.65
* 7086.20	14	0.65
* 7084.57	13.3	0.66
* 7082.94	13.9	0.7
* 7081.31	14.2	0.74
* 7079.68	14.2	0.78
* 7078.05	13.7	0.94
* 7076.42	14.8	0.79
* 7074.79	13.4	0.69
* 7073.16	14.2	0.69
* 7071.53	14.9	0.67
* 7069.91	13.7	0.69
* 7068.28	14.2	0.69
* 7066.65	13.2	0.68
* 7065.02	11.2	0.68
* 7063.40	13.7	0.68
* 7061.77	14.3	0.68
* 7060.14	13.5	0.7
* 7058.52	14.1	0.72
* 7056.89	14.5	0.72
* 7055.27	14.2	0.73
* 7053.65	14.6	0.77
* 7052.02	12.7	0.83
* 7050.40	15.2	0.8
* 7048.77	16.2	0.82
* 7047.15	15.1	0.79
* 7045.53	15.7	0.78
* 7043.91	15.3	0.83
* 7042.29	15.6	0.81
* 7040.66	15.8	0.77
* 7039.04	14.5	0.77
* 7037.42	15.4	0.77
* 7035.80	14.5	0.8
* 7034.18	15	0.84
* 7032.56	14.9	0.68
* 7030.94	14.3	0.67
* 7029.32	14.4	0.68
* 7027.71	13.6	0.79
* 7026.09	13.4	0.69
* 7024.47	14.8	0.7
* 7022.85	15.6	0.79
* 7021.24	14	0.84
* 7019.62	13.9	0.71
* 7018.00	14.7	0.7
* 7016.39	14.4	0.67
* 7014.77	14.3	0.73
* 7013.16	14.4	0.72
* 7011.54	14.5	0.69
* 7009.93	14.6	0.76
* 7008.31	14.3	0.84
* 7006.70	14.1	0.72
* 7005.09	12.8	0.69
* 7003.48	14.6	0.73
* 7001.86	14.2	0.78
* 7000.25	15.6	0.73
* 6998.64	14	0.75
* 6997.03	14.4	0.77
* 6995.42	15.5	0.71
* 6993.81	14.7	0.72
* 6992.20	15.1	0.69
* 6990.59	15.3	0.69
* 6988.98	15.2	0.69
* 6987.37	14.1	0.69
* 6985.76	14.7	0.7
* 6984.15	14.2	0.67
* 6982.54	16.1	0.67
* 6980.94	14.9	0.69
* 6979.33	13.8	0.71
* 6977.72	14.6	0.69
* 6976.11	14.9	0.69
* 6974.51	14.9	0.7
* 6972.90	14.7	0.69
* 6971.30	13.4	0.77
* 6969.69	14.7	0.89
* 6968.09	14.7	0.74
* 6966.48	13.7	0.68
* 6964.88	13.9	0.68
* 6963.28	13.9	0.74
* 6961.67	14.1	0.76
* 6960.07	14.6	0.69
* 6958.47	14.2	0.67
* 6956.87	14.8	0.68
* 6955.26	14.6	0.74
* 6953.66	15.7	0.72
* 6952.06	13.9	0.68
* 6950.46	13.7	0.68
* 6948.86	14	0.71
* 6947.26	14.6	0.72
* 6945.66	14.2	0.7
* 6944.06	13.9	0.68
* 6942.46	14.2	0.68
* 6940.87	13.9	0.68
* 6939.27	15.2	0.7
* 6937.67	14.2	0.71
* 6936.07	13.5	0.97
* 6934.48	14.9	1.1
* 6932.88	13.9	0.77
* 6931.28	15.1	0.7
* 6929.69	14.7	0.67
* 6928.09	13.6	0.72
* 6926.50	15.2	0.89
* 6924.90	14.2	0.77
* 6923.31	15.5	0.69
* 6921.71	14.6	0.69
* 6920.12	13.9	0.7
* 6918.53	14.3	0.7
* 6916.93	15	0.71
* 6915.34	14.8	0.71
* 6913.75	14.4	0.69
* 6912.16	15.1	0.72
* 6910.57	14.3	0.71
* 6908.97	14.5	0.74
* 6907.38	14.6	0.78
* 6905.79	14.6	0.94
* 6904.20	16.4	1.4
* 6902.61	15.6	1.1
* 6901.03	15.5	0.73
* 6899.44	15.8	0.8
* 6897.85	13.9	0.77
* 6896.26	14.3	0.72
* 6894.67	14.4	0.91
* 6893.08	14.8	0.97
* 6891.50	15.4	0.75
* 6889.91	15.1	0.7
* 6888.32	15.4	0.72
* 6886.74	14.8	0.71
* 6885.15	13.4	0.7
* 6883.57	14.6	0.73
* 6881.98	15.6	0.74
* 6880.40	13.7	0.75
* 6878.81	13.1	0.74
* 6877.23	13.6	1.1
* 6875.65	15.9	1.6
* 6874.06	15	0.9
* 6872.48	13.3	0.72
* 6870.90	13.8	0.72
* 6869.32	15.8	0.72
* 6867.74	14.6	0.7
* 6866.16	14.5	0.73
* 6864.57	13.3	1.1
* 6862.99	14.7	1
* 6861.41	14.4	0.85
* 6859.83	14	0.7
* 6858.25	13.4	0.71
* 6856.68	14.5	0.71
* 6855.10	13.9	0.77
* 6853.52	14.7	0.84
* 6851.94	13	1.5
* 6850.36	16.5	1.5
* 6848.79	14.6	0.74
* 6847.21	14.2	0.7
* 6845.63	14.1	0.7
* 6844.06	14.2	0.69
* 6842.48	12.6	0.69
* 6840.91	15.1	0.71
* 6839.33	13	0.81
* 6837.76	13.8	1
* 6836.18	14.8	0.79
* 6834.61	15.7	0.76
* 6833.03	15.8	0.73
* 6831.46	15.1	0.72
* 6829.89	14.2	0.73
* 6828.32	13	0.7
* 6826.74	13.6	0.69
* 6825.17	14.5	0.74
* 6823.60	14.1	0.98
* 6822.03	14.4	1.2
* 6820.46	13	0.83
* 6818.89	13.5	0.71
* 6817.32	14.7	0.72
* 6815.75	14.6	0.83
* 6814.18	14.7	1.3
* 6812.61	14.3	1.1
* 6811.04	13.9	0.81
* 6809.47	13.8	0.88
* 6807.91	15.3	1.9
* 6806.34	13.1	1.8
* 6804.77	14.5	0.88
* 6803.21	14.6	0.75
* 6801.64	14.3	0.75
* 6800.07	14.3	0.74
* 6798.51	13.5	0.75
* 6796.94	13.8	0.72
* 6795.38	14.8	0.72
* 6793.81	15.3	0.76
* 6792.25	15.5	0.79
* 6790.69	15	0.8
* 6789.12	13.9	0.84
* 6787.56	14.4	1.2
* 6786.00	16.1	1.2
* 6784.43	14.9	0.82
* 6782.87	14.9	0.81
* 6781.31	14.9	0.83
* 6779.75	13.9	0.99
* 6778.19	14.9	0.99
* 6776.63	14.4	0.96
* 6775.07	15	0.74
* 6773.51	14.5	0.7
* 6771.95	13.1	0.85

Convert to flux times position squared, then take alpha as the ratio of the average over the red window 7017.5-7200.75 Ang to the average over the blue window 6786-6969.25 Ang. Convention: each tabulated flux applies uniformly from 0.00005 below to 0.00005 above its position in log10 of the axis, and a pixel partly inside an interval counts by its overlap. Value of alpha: 1.01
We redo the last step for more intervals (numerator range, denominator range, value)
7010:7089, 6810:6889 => 1.06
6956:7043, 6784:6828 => 1.07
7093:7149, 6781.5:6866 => 1.02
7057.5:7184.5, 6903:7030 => 0.97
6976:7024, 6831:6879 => 1.06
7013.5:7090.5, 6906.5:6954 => 1.02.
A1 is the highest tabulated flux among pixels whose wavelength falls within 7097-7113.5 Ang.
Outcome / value 14.8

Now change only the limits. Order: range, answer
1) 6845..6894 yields 16.5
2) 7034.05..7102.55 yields 16.2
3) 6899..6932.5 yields 16.4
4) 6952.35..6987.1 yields 16.1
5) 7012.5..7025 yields 15.6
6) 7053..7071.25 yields 14.6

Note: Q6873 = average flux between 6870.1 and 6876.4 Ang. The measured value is 14.5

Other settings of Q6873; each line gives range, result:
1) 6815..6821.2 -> 14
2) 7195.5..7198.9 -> 13.5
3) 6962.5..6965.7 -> 13.9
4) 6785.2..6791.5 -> 14.8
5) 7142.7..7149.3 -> 13.6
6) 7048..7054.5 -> 14.7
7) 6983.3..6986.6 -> 14.4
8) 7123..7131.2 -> 13.9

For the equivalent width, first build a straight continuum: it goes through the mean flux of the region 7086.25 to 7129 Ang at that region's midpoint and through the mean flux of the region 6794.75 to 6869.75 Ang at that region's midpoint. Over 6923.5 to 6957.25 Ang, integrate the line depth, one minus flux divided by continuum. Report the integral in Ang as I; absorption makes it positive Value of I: -1.27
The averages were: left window 14.3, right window 13.3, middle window 14.4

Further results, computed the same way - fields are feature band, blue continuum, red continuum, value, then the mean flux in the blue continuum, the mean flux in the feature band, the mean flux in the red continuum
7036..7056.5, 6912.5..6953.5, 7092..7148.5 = -1.75 Ang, 14.4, 15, 13.4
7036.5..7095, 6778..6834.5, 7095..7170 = -2.52 Ang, 14.4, 14.1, 13.3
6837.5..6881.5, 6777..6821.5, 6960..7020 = 0.77 Ang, 14.4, 14.2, 14.5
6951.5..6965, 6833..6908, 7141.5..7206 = -0.29 Ang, 14.5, 14.4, 13.2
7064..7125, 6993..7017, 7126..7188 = 1.54 Ang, 14.4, 13.5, 13.4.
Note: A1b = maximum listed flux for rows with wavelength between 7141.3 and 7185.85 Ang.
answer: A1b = 15.7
